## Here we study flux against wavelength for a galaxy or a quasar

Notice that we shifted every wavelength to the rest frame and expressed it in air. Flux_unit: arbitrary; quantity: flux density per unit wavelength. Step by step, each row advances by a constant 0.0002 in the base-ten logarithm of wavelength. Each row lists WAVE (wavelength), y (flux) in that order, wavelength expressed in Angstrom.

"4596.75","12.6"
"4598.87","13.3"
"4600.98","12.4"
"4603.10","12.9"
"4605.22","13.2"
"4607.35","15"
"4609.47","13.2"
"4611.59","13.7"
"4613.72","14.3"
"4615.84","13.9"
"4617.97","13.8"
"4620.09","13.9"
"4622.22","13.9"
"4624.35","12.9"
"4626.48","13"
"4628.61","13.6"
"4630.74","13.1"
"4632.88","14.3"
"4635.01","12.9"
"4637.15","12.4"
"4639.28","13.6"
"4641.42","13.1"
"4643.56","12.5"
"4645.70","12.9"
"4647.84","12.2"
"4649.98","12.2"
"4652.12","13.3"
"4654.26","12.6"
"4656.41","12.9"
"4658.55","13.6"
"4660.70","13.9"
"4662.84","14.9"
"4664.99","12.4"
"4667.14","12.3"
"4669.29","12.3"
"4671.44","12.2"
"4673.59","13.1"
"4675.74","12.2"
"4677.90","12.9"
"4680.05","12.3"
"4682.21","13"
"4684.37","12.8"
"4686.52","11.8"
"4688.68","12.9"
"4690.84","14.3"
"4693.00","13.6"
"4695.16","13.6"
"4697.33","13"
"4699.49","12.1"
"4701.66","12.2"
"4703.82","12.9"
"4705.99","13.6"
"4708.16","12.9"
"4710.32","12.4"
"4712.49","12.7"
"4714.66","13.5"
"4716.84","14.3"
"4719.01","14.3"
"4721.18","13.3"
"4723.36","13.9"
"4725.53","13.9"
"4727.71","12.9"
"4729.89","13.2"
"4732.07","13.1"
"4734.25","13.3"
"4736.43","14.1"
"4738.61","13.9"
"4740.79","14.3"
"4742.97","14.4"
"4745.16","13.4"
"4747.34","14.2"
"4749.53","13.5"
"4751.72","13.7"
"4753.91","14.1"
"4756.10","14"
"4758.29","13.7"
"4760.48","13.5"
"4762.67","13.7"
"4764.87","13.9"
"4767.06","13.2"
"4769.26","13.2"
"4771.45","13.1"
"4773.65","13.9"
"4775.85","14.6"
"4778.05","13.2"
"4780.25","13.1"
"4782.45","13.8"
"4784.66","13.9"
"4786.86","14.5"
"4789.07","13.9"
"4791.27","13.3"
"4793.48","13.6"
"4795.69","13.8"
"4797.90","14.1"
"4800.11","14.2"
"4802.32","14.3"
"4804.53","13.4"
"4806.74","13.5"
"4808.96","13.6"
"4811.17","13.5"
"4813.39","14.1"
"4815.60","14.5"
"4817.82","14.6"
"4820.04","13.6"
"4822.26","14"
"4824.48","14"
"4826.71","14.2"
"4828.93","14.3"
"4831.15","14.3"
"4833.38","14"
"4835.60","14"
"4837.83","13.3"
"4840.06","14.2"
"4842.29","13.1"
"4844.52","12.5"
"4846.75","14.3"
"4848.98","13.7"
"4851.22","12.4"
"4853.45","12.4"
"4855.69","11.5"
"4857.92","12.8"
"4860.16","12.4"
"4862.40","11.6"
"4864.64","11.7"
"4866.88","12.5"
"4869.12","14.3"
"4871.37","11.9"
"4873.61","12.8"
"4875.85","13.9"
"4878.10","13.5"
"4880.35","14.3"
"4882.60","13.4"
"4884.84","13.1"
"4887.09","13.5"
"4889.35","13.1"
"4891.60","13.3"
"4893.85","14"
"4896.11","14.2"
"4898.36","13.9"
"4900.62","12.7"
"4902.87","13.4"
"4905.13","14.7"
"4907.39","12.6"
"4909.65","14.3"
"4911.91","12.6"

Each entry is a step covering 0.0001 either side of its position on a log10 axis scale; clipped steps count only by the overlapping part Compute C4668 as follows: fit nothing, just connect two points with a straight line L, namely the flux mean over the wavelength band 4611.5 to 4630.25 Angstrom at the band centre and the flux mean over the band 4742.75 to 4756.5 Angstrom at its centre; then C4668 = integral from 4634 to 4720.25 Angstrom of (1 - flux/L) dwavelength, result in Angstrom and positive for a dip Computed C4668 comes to 4.9 Angstrom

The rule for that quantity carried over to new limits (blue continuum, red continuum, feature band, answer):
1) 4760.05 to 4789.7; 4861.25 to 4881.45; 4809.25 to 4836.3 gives -1.6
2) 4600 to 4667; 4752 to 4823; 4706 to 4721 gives 0.2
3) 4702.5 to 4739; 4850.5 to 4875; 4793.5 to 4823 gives -2.6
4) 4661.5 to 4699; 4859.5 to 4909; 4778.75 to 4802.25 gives -1.3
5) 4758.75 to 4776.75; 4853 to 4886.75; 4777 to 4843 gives -2.8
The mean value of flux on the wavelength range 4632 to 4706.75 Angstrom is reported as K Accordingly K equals 12.9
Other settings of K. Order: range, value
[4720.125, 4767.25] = 13.7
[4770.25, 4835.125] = 13.9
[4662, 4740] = 13.1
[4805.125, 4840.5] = 14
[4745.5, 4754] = 13.8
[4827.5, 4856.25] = 13.4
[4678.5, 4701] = 12.9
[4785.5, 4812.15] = 13.8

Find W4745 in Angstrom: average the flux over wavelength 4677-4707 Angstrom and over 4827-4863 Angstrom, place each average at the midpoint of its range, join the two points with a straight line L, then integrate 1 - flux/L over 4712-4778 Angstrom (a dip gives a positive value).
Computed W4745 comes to -3.37 Angstrom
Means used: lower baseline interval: 12.9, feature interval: 13.7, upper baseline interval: 13.2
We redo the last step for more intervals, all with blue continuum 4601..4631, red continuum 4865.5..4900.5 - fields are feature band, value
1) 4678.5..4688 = 0.7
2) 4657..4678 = 0.9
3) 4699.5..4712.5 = 0.8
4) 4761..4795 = -0.5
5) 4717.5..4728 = -0.2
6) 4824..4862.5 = 0.4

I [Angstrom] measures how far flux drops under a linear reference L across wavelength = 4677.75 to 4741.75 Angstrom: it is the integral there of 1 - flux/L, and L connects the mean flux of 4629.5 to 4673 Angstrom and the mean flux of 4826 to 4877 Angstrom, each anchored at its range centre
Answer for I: -1.0 Angstrom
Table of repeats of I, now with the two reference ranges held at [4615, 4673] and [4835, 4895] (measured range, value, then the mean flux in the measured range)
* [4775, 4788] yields -0.7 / 13.8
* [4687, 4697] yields -0.2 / 13.4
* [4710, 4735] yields -0.6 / 13.4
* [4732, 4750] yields -1.0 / 13.9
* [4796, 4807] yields -0.7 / 13.9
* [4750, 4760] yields -0.6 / 13.8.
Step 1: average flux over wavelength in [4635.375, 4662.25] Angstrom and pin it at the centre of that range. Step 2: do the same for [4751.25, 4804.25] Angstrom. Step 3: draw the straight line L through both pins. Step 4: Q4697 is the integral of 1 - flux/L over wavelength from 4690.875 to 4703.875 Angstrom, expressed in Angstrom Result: 0.25 Angstrom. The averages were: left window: 13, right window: 13.8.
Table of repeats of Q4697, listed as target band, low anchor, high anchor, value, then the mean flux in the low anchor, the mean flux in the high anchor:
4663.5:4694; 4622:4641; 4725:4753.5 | 1.6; 13.3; 13.7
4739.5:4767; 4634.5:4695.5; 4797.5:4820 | -0.6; 12.9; 14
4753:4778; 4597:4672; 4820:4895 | -0.8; 13.2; 13.3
